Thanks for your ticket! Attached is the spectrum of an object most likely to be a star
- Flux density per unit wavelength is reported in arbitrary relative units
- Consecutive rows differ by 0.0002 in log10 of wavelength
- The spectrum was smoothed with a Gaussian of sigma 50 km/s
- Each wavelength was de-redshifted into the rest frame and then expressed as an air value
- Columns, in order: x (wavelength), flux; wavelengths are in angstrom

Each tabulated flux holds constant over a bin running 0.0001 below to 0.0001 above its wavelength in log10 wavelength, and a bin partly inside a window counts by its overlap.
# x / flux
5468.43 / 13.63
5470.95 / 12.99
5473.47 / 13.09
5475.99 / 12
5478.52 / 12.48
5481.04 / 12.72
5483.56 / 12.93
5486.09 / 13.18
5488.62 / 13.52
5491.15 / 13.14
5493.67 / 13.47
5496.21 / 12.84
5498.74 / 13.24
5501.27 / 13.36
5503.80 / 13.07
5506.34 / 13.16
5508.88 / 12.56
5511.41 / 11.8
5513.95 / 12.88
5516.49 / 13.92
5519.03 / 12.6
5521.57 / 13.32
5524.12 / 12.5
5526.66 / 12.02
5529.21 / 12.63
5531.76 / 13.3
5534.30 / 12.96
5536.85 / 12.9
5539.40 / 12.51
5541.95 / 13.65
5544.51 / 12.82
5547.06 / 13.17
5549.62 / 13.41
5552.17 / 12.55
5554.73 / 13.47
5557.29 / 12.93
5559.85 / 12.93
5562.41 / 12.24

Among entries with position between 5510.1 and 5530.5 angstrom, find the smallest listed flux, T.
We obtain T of 11.8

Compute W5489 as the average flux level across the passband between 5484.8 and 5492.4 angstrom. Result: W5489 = 13.3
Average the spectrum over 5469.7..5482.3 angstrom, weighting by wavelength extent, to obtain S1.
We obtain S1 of 12.7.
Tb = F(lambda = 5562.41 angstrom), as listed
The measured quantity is 12.24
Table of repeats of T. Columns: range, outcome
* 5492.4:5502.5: 12.84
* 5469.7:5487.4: 12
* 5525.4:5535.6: 12.02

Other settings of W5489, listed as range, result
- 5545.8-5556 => 13.1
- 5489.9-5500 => 13.2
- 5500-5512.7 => 12.8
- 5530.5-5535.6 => 13.1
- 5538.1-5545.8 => 13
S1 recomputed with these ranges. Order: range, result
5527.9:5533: 12.9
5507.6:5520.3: 12.8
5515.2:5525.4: 13.1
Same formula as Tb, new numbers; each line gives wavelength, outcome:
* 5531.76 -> 13.3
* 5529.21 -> 12.63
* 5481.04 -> 12.72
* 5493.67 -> 13.47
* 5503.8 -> 13.07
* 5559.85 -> 12.93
